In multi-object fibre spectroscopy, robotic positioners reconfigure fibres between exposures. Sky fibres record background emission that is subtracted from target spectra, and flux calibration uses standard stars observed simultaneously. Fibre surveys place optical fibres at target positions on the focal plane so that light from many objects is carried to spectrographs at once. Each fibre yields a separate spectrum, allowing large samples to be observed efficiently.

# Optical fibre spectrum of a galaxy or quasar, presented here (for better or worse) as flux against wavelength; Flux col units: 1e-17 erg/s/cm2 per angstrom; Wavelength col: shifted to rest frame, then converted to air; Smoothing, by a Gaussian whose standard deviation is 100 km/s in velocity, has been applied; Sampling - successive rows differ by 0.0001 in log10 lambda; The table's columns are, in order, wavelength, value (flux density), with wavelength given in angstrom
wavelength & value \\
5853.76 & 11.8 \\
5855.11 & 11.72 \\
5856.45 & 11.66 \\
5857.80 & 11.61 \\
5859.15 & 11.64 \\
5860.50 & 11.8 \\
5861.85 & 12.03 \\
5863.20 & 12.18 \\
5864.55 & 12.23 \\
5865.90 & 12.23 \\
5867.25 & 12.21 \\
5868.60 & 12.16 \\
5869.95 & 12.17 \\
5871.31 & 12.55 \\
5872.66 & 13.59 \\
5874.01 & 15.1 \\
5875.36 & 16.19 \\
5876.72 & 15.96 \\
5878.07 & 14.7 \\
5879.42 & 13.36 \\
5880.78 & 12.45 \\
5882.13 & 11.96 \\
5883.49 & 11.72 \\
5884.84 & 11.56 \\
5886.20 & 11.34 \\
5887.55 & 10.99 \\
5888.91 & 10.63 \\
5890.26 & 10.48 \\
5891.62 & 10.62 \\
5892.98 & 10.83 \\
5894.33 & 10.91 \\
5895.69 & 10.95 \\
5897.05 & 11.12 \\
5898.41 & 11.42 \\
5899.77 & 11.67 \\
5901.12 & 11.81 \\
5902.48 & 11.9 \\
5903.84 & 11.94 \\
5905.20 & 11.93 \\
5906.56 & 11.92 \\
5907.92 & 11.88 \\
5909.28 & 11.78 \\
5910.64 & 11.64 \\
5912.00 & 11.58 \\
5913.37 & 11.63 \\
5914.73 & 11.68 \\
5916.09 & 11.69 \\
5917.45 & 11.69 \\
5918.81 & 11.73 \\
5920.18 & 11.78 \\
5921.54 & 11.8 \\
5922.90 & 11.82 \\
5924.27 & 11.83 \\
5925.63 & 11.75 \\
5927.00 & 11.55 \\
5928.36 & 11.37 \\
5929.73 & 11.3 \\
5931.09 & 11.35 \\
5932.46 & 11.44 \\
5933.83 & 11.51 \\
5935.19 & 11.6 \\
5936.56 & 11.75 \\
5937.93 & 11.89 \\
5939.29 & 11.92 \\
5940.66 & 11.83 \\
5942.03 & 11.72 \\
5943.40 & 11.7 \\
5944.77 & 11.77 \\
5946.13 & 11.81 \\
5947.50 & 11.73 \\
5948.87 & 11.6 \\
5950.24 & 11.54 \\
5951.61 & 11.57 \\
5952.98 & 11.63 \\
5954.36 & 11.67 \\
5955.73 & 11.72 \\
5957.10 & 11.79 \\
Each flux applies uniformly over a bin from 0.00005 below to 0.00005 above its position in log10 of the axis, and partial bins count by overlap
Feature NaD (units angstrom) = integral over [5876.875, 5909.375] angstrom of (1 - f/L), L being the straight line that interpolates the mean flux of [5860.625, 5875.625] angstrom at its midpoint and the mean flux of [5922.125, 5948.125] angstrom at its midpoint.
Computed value 1.77 angstrom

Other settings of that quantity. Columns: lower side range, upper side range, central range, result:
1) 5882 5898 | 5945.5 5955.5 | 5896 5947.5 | -1.44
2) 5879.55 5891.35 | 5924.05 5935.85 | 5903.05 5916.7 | -0.34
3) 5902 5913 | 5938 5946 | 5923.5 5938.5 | 0.30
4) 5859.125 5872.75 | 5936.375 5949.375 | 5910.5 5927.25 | 0.29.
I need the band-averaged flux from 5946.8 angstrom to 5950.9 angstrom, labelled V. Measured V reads 11.6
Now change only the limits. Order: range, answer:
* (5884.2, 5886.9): 11.4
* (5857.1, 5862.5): 11.8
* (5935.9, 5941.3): 11.9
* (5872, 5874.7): 14.4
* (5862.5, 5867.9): 12.2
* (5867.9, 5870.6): 12.2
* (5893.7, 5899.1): 11.1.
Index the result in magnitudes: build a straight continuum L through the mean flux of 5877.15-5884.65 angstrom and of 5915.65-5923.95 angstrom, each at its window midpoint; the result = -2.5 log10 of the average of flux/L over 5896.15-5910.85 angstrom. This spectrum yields 0.05 mag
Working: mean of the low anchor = 12.9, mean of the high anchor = 11.8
